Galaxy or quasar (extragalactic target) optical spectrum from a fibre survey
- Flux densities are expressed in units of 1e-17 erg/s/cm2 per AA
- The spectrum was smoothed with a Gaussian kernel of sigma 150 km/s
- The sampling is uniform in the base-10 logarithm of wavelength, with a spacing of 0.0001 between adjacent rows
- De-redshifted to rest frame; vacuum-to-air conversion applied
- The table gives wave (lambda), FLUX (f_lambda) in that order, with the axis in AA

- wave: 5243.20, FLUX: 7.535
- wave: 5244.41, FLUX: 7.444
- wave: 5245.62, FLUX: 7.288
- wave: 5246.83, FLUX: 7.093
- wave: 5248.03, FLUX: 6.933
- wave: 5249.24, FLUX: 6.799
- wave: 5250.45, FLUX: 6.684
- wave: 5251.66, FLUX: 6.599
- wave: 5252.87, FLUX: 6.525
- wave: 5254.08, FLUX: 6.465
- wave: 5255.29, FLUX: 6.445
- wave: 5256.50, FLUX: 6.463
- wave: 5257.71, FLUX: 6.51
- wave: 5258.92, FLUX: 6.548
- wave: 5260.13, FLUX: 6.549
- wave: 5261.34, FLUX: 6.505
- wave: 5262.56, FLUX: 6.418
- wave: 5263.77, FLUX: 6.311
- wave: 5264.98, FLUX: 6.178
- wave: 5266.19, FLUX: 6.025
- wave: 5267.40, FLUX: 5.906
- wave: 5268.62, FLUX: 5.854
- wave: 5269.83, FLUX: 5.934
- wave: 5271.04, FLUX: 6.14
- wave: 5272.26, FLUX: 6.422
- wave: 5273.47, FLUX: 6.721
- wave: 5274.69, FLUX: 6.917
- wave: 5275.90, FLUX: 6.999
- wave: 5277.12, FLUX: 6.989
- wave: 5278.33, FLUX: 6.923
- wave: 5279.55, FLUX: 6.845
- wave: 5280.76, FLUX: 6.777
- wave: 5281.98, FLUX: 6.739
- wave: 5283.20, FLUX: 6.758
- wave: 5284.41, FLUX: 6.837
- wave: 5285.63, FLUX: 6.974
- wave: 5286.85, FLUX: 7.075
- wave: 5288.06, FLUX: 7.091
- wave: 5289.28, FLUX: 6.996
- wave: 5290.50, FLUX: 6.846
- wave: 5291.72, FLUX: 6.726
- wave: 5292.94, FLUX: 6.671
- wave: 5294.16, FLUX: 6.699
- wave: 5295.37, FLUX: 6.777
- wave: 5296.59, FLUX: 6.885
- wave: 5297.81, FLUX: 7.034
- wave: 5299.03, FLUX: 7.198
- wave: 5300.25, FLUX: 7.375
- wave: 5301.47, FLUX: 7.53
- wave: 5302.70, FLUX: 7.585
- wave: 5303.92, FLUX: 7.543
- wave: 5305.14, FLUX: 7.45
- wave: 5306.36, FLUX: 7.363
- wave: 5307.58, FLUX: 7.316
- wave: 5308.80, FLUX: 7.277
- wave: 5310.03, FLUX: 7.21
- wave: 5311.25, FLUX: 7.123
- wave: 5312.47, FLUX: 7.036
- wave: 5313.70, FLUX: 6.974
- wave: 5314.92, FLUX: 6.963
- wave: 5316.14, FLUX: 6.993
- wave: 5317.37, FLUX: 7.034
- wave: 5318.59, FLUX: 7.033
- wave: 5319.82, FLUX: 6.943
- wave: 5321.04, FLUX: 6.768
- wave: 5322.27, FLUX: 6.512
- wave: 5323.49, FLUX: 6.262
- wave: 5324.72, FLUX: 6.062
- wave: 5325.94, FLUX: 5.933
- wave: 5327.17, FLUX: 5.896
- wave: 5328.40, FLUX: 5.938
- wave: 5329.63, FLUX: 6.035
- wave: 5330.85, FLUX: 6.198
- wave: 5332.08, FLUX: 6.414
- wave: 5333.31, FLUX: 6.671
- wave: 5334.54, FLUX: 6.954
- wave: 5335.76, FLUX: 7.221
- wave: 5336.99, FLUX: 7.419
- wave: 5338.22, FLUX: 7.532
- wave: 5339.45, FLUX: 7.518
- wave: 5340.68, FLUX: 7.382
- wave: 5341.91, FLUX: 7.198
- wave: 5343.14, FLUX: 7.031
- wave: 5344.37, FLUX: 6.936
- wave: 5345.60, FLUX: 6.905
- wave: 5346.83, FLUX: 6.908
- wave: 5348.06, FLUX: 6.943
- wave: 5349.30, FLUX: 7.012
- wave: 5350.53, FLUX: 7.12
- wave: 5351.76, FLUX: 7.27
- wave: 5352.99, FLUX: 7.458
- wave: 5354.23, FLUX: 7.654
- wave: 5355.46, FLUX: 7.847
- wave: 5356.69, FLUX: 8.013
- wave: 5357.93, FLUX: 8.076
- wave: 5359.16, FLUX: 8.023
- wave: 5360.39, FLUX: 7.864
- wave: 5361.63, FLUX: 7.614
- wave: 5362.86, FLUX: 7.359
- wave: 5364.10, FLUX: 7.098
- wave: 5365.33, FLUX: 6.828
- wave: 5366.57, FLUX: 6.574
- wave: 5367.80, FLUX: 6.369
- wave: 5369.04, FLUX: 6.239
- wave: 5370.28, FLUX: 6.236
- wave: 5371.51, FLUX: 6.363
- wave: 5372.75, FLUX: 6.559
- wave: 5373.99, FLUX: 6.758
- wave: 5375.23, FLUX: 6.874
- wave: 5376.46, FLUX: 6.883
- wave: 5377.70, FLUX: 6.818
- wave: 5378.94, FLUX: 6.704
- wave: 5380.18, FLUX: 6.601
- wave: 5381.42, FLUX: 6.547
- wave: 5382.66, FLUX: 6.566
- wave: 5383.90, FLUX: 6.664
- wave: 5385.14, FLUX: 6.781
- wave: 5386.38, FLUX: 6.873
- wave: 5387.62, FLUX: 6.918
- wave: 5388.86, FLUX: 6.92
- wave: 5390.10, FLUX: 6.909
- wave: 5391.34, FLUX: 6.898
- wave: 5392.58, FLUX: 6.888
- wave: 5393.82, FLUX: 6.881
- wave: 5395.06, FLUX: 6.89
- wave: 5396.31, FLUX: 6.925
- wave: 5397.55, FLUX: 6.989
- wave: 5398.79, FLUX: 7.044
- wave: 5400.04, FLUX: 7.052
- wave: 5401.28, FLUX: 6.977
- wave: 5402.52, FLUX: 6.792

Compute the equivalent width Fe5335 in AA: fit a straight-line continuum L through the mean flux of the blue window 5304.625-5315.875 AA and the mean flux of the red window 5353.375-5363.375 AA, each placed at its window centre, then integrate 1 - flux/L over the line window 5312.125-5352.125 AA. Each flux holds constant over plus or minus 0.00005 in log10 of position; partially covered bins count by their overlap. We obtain 3.5 AA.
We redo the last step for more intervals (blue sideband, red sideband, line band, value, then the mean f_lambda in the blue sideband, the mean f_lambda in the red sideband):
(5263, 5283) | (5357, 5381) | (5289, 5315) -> -1.9 AA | 6.49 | 6.95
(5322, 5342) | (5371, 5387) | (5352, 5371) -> -1.7 AA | 6.65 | 6.69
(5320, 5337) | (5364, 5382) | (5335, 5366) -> -4.0 AA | 6.43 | 6.62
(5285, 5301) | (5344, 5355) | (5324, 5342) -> 1.1 AA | 6.96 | 7.15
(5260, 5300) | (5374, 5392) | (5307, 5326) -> -0.4 AA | 6.67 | 6.78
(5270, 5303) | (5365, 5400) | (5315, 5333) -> 1.0 AA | 6.89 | 6.74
